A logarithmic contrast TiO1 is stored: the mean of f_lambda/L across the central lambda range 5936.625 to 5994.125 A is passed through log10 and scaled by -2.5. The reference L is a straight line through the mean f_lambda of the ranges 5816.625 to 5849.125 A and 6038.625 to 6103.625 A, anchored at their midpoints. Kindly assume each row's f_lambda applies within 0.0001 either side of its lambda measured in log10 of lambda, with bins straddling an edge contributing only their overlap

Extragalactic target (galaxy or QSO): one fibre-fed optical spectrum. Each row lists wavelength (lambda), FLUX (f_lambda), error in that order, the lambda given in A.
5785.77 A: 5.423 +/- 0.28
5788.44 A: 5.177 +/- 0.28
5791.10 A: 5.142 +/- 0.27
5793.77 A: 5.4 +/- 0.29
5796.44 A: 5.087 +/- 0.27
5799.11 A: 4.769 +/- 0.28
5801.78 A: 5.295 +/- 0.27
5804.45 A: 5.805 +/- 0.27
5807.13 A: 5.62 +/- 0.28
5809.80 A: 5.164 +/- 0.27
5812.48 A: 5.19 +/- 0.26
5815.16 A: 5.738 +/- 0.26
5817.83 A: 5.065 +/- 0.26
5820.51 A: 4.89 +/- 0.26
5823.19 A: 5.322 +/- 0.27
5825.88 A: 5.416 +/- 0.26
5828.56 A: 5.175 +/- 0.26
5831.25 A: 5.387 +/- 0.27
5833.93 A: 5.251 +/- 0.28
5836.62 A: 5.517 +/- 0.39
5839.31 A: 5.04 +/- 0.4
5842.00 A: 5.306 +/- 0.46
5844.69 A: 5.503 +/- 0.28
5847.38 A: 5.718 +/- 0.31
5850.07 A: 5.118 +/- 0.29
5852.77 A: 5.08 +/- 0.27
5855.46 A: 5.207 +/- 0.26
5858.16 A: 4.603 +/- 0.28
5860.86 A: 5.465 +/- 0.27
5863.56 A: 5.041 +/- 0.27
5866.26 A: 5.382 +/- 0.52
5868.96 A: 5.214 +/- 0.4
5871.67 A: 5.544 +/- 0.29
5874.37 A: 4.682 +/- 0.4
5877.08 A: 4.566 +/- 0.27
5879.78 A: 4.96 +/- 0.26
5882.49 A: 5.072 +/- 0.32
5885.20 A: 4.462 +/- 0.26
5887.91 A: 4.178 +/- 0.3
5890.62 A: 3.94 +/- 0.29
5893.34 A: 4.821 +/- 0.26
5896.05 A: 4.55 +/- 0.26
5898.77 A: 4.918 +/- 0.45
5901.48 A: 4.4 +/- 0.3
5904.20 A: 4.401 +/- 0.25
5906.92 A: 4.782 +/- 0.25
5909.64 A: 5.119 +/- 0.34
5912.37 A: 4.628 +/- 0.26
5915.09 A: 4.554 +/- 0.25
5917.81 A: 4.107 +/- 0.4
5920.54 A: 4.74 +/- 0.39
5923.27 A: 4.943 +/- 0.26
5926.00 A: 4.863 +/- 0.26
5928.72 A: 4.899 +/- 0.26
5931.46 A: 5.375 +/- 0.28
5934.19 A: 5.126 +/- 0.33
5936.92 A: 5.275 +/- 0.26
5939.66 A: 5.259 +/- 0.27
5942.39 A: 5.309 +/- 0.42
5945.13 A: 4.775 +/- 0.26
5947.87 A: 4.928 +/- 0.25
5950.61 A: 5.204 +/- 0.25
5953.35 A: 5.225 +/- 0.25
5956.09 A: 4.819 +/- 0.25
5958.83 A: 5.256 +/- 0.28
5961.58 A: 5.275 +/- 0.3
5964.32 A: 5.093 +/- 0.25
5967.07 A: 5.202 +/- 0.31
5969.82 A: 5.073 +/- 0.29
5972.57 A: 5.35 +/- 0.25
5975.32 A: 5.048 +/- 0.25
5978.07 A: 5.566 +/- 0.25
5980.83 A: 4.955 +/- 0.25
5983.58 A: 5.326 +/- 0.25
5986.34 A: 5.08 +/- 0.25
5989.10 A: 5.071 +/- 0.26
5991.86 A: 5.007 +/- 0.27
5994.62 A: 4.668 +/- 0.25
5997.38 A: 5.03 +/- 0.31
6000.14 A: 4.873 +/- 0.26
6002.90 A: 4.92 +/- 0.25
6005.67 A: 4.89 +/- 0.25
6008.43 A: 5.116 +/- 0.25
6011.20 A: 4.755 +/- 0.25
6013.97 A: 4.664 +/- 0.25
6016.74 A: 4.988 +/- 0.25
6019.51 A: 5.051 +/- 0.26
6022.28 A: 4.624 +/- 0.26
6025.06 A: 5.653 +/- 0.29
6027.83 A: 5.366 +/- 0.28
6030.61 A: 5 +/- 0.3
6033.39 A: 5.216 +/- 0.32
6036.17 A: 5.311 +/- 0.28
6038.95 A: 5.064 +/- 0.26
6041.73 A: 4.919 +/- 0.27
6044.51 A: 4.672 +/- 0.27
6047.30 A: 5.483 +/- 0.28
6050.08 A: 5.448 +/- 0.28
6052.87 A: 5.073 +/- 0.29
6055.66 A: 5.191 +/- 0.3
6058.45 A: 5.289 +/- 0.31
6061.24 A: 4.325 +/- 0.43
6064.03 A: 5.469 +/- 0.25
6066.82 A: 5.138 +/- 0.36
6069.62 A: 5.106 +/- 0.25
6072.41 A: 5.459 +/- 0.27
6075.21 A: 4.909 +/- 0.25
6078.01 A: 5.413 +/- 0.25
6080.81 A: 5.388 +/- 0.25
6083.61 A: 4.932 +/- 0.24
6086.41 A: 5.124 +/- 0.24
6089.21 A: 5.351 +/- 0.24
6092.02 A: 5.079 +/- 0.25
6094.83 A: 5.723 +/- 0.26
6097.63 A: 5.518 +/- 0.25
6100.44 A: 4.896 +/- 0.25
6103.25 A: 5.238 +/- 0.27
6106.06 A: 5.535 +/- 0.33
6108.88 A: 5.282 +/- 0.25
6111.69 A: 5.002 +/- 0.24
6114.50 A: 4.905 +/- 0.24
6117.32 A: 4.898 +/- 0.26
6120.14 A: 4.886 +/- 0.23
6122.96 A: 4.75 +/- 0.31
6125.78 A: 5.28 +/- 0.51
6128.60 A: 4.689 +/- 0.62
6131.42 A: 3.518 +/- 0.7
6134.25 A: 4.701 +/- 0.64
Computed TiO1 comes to 0.02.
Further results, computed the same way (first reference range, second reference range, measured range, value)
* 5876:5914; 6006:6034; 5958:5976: -0.071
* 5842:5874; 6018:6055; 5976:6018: 0.037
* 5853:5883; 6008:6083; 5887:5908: 0.130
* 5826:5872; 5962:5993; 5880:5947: 0.095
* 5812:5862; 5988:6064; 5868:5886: 0.060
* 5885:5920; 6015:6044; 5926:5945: -0.105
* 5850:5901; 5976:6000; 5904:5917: 0.053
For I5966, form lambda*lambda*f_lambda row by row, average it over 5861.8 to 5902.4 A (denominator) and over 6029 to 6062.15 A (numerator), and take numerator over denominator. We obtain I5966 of 1.12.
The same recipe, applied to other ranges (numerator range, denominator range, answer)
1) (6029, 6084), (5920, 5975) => 1.05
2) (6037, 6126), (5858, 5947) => 1.13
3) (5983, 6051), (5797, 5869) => 1.02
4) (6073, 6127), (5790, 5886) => 1.08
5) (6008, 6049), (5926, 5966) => 1.02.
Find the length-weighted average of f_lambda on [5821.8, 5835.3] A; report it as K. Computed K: 5.31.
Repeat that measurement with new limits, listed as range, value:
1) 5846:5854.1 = 5.31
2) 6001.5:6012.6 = 4.92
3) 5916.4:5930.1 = 4.71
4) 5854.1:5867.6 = 5.14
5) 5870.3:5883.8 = 4.96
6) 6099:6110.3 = 5.24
